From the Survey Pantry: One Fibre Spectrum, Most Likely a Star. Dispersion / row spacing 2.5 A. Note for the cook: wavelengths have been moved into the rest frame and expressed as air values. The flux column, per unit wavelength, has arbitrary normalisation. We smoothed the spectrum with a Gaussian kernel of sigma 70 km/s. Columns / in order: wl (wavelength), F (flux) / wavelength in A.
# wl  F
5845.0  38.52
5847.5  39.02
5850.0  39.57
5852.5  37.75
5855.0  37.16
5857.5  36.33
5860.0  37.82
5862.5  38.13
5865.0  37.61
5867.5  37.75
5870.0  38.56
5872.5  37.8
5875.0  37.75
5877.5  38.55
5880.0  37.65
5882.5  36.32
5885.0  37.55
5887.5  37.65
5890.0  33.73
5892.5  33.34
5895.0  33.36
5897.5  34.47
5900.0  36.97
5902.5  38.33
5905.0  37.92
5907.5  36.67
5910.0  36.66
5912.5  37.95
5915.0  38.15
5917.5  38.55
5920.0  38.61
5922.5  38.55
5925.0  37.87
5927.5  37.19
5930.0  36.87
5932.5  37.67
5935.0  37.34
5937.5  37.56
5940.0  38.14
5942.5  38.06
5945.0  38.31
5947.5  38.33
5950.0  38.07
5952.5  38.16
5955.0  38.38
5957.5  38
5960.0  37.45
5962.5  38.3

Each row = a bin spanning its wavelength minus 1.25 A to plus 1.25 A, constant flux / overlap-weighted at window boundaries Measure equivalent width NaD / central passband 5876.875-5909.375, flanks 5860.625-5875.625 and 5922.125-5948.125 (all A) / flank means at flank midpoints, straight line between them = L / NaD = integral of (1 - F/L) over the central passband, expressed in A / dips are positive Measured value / 1.34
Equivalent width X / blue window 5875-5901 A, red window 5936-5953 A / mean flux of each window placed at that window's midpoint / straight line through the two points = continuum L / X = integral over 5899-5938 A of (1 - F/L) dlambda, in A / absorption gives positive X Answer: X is -0.6 A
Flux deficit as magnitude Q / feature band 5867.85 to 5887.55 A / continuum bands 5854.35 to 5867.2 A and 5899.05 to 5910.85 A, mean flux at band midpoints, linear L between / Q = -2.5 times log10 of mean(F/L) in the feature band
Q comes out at -0.01 mag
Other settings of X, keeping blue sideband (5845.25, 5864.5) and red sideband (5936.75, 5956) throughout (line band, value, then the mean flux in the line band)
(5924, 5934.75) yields 0.2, 37.4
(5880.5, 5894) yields 0.8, 35.8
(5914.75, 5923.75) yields -0.1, 38.5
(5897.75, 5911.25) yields 0.3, 37.1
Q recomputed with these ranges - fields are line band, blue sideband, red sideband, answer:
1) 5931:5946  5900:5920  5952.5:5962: 0.00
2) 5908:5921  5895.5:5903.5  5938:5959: -0.03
